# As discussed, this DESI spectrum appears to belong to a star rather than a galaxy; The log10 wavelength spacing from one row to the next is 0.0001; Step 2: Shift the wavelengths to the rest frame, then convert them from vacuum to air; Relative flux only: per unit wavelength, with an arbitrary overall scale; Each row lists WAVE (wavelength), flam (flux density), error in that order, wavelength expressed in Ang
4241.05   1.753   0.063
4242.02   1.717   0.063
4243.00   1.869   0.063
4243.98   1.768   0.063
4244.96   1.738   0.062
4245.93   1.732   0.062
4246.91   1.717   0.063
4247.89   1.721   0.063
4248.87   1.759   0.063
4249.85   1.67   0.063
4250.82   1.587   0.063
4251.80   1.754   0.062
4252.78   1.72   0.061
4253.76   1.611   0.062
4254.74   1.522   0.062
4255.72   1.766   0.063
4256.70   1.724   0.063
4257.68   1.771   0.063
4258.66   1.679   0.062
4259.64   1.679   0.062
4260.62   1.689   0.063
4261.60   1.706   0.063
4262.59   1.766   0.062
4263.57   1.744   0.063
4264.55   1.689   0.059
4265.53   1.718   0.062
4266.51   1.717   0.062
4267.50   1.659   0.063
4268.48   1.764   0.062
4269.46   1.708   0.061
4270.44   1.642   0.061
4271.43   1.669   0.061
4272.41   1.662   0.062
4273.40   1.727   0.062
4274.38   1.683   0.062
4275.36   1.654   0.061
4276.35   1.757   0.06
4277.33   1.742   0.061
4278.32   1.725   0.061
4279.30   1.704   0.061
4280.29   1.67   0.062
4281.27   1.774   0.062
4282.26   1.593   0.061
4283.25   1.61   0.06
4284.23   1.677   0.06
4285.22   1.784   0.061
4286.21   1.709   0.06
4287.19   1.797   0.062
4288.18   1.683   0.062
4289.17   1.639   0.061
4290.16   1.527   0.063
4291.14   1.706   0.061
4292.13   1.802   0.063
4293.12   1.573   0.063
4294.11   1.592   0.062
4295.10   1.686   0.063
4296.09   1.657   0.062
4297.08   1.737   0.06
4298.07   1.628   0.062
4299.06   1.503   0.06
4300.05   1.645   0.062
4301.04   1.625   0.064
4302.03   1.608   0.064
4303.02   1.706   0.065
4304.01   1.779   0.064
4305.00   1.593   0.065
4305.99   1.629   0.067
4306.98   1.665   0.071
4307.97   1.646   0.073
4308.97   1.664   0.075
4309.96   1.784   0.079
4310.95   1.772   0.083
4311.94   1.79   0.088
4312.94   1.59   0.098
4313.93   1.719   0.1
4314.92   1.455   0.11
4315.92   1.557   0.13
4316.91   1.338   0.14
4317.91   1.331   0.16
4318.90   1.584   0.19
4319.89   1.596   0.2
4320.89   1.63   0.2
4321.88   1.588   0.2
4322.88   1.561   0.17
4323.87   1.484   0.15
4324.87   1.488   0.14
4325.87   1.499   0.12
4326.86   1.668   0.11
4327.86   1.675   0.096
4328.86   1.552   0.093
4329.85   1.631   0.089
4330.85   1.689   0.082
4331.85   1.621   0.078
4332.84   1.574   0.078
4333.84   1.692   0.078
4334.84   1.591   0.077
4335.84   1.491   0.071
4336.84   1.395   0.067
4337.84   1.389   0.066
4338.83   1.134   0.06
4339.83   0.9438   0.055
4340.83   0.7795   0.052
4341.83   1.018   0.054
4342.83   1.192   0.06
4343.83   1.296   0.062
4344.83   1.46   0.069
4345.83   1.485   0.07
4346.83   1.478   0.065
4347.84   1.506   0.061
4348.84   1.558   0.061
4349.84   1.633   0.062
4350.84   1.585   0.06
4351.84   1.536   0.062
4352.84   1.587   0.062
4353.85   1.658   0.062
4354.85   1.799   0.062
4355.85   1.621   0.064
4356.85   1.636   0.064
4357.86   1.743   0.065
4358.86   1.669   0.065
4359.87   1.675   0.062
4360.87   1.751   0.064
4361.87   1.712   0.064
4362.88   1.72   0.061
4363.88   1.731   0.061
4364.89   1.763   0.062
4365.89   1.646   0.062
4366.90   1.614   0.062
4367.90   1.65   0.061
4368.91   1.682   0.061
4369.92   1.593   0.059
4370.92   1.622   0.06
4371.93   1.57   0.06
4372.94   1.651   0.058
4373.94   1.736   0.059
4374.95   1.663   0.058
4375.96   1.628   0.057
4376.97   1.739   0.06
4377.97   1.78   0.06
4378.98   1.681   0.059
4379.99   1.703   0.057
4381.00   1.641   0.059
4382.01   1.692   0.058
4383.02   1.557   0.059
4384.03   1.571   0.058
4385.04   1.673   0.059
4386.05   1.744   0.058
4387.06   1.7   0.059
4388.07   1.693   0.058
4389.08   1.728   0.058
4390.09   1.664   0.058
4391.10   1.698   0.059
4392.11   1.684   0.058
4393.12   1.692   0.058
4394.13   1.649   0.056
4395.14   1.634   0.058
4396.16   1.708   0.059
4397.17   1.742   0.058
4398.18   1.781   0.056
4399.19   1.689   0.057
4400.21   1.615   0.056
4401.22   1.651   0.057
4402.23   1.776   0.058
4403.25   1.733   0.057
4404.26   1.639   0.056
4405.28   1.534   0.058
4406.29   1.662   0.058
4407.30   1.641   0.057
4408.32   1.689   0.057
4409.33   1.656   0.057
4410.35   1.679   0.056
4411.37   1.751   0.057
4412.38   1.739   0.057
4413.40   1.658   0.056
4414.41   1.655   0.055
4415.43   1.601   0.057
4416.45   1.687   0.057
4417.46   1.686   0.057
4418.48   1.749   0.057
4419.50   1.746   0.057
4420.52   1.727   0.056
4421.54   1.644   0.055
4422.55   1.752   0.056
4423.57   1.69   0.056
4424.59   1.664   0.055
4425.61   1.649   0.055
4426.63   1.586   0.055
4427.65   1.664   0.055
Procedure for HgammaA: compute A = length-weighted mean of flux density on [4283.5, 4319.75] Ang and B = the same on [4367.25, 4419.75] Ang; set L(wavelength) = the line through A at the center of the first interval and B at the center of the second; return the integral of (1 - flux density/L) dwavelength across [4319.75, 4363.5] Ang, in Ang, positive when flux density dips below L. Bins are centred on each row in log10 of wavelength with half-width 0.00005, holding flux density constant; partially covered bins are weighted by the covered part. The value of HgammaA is 3.57 Ang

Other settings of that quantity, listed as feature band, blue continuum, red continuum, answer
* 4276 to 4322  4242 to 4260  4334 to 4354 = -3.21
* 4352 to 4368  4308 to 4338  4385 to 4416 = -0.52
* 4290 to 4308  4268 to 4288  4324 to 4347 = -0.56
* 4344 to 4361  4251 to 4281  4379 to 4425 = 0.87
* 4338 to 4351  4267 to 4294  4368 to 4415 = 2.88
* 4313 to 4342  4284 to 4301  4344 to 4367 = 2.95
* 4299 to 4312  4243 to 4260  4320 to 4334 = -0.38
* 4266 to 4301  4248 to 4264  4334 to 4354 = -1.75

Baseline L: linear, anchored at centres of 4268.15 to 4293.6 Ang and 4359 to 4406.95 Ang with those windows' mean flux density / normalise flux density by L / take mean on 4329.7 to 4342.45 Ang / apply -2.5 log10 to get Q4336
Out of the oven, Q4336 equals 0.22 mag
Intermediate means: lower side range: 1.69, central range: 1.37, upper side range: 1.68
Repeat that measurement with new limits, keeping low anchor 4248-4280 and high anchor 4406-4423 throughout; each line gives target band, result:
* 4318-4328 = 0.09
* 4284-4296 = 0.01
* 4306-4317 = 0.03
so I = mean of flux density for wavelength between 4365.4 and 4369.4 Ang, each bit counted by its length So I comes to 1.65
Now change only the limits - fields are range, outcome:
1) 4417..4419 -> 1.71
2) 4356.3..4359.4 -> 1.68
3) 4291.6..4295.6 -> 1.66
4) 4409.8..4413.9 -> 1.7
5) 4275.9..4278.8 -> 1.74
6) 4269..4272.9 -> 1.67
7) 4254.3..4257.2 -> 1.67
